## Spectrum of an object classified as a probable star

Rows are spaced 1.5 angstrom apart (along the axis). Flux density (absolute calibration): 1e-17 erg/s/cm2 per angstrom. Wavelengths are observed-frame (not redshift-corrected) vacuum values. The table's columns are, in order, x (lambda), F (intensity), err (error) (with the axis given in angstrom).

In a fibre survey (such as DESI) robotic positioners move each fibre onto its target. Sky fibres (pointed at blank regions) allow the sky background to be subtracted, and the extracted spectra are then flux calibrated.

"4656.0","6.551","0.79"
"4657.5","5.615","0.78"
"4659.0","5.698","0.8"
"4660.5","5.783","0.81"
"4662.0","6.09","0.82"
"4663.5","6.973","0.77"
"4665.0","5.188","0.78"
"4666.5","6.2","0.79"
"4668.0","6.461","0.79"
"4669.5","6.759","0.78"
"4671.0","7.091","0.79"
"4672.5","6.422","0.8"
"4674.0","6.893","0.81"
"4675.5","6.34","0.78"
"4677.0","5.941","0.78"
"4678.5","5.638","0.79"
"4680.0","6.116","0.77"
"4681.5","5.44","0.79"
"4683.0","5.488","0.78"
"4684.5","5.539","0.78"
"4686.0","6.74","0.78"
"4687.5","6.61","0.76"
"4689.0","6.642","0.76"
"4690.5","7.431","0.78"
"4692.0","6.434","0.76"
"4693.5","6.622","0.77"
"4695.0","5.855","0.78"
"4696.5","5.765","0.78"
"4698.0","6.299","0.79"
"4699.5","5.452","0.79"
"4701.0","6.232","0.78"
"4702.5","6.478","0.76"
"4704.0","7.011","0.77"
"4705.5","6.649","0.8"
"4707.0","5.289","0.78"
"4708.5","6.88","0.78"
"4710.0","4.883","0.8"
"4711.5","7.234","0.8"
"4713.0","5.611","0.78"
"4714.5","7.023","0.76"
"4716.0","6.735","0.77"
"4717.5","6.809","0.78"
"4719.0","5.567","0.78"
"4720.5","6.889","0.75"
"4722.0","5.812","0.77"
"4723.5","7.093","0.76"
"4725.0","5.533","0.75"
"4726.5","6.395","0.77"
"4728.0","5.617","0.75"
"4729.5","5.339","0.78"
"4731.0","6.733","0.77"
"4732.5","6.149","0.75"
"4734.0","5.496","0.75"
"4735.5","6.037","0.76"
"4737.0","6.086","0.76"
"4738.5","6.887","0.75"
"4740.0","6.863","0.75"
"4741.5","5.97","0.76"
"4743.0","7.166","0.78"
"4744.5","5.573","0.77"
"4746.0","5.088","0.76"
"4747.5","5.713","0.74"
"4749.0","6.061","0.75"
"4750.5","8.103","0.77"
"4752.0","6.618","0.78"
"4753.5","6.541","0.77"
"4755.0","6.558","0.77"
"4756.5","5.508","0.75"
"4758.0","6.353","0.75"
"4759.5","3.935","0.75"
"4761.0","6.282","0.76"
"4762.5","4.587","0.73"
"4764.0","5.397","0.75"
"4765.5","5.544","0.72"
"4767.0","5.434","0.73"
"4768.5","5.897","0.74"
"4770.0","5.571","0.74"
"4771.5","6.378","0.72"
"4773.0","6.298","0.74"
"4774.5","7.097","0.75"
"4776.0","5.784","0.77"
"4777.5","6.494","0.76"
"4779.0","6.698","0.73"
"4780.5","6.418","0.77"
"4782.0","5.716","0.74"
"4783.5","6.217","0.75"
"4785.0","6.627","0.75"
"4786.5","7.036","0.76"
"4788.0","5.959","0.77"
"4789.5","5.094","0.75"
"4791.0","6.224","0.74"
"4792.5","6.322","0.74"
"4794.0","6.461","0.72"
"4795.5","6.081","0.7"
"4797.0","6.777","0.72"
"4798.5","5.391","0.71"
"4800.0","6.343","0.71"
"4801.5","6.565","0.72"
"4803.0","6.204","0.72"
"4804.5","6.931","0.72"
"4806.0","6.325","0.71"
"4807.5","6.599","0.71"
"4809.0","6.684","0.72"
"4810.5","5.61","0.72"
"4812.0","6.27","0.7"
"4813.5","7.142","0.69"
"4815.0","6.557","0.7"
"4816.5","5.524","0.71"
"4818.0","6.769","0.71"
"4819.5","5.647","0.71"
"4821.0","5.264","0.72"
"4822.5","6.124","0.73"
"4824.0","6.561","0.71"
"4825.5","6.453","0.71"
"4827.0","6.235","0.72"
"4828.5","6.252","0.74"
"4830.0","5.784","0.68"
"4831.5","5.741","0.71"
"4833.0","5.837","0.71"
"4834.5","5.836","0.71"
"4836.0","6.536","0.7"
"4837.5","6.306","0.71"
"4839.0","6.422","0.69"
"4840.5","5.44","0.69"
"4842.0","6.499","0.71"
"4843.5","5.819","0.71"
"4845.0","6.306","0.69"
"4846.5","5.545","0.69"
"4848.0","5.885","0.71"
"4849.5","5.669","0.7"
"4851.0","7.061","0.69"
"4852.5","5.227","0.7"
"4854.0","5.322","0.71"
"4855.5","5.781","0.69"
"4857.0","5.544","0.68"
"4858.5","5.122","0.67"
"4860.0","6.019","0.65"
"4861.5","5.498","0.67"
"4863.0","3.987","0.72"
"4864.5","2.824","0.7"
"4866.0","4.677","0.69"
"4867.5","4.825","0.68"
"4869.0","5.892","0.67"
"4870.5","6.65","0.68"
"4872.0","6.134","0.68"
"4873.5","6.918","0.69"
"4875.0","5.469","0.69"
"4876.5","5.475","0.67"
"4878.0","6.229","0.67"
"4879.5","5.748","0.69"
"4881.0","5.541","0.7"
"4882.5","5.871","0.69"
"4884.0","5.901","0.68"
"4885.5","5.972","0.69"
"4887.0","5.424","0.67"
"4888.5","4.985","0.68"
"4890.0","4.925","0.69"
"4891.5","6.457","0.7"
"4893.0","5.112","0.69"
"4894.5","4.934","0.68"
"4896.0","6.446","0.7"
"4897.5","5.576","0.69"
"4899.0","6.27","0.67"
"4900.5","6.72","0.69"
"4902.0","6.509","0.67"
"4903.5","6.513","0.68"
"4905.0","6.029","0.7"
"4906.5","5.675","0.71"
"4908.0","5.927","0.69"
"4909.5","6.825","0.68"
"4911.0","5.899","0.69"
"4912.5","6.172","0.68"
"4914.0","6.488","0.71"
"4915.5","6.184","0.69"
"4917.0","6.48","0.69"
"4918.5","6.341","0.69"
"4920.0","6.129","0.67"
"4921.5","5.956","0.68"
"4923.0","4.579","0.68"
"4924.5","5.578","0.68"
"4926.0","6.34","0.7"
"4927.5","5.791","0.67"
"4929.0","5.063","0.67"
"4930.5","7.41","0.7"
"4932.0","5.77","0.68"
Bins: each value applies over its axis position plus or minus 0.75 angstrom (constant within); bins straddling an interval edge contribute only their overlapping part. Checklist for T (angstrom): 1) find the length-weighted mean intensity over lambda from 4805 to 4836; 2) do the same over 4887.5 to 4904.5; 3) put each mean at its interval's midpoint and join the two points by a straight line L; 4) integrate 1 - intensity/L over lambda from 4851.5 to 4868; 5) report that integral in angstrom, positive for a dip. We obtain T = 2.7 angstrom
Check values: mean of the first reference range 6.18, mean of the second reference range 5.85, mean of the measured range 5.02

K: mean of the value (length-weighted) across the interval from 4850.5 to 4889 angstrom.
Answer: 5.54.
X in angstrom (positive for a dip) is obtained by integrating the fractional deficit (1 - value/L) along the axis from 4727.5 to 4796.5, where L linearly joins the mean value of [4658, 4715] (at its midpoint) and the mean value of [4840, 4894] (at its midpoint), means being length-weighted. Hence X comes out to -1.41 angstrom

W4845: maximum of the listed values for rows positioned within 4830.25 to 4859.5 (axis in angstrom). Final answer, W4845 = 7.061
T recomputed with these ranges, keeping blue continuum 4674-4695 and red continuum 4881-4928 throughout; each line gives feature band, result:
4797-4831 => -1.1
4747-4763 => 0.2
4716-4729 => -0.1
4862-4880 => 1.7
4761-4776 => 0.7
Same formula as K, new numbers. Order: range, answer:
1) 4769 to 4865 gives 6.05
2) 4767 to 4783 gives 6.2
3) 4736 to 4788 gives 6.13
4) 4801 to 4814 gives 6.47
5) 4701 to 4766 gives 6.15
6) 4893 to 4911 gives 6.08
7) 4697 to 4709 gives 6.26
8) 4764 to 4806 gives 6.19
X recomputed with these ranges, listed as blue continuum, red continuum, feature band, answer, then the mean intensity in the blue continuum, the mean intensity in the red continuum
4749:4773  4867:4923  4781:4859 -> -2.3 angstrom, 5.93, 5.95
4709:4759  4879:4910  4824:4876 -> 1.8 angstrom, 6.24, 5.87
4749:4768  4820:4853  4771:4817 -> -2.7 angstrom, 5.91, 6.04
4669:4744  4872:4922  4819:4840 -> 0.0 angstrom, 6.28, 5.98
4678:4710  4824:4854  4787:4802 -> -0.1 angstrom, 6.19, 6.04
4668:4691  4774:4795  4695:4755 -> 0.6 angstrom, 6.33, 6.28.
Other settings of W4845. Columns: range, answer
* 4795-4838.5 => 7.142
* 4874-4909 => 6.72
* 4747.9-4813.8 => 8.103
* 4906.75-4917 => 6.825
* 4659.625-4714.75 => 7.431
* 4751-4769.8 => 6.618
